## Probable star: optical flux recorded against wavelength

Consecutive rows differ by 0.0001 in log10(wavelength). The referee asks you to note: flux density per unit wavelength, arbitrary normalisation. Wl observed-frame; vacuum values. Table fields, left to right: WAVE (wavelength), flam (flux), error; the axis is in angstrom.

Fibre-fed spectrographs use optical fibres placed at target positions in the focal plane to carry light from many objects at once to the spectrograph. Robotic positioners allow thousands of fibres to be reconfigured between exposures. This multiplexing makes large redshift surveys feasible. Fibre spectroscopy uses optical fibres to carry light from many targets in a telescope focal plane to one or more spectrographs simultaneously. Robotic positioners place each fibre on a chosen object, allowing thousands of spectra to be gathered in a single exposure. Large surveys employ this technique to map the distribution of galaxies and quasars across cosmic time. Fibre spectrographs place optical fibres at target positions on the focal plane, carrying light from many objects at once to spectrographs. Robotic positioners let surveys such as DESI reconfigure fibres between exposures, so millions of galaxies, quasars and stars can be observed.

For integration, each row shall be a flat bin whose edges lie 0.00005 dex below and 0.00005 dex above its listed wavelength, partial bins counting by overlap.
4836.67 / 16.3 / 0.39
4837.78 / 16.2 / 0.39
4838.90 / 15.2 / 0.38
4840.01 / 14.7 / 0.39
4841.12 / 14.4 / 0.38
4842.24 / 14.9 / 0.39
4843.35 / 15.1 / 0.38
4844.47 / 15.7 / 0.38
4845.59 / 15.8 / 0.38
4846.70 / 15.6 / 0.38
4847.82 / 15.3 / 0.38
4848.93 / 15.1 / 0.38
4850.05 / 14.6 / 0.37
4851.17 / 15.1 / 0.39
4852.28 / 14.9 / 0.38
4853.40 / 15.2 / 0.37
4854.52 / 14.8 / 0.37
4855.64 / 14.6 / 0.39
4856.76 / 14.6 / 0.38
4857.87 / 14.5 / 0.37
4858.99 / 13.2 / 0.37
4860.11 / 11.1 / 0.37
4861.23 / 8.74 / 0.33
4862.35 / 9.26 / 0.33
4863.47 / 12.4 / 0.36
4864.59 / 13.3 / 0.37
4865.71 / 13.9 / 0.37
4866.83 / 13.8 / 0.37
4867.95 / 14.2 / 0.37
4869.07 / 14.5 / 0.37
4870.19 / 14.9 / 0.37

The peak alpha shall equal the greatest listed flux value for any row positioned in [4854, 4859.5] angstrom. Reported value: 14.8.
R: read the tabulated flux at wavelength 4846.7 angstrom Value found 15.6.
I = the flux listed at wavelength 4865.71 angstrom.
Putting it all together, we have 13.9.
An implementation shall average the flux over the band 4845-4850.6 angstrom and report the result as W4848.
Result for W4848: 15.3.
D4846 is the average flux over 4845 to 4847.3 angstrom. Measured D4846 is 15.7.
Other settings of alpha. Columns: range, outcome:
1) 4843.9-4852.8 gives 15.8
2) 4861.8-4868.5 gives 14.2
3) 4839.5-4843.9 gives 15.1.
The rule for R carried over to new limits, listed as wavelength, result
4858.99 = 13.2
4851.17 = 15.1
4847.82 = 15.3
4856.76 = 14.6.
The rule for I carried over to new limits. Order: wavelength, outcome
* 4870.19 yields 14.9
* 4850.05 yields 14.6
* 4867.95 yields 14.2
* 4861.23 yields 8.74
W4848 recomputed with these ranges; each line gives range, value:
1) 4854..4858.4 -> 14.6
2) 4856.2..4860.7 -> 13.3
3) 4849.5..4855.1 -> 14.9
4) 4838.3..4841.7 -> 14.8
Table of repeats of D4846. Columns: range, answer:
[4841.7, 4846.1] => 15.4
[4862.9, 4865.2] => 12.9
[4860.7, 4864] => 10.1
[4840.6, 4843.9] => 14.8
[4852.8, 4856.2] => 14.8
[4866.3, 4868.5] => 14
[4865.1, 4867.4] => 13.8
